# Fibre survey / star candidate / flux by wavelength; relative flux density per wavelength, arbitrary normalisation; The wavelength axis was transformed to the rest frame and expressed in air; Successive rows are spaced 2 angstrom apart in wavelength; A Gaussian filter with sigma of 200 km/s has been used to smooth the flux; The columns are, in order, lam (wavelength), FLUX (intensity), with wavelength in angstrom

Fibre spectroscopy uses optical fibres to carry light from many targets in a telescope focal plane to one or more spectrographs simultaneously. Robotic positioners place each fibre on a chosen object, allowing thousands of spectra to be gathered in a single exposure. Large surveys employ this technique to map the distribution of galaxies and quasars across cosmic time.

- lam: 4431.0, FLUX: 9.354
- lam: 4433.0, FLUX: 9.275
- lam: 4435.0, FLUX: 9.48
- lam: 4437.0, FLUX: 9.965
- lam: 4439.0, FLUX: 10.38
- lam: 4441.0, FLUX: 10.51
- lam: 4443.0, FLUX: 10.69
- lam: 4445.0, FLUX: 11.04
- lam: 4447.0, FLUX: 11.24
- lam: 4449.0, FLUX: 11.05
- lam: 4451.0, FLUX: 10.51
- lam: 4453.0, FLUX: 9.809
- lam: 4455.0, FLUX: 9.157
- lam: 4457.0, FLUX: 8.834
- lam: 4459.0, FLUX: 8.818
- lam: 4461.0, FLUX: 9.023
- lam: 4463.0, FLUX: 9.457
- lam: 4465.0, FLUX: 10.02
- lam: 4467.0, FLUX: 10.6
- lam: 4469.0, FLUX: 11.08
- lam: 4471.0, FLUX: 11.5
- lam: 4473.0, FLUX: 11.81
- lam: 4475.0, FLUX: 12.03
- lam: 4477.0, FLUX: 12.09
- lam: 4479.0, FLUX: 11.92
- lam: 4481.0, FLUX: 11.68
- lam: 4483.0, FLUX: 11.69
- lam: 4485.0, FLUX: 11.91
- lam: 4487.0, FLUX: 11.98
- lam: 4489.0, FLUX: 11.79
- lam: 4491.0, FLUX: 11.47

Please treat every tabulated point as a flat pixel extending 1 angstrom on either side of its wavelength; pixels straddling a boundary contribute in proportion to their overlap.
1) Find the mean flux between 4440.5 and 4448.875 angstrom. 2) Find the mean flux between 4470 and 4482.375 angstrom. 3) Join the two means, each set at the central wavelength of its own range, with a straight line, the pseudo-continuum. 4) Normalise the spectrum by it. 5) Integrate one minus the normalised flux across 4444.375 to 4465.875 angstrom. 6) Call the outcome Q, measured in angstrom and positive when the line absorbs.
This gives 2.5 angstrom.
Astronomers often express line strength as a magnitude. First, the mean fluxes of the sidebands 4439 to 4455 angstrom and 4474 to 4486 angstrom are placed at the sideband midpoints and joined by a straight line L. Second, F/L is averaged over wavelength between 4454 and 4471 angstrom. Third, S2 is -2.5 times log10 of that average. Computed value 0.15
